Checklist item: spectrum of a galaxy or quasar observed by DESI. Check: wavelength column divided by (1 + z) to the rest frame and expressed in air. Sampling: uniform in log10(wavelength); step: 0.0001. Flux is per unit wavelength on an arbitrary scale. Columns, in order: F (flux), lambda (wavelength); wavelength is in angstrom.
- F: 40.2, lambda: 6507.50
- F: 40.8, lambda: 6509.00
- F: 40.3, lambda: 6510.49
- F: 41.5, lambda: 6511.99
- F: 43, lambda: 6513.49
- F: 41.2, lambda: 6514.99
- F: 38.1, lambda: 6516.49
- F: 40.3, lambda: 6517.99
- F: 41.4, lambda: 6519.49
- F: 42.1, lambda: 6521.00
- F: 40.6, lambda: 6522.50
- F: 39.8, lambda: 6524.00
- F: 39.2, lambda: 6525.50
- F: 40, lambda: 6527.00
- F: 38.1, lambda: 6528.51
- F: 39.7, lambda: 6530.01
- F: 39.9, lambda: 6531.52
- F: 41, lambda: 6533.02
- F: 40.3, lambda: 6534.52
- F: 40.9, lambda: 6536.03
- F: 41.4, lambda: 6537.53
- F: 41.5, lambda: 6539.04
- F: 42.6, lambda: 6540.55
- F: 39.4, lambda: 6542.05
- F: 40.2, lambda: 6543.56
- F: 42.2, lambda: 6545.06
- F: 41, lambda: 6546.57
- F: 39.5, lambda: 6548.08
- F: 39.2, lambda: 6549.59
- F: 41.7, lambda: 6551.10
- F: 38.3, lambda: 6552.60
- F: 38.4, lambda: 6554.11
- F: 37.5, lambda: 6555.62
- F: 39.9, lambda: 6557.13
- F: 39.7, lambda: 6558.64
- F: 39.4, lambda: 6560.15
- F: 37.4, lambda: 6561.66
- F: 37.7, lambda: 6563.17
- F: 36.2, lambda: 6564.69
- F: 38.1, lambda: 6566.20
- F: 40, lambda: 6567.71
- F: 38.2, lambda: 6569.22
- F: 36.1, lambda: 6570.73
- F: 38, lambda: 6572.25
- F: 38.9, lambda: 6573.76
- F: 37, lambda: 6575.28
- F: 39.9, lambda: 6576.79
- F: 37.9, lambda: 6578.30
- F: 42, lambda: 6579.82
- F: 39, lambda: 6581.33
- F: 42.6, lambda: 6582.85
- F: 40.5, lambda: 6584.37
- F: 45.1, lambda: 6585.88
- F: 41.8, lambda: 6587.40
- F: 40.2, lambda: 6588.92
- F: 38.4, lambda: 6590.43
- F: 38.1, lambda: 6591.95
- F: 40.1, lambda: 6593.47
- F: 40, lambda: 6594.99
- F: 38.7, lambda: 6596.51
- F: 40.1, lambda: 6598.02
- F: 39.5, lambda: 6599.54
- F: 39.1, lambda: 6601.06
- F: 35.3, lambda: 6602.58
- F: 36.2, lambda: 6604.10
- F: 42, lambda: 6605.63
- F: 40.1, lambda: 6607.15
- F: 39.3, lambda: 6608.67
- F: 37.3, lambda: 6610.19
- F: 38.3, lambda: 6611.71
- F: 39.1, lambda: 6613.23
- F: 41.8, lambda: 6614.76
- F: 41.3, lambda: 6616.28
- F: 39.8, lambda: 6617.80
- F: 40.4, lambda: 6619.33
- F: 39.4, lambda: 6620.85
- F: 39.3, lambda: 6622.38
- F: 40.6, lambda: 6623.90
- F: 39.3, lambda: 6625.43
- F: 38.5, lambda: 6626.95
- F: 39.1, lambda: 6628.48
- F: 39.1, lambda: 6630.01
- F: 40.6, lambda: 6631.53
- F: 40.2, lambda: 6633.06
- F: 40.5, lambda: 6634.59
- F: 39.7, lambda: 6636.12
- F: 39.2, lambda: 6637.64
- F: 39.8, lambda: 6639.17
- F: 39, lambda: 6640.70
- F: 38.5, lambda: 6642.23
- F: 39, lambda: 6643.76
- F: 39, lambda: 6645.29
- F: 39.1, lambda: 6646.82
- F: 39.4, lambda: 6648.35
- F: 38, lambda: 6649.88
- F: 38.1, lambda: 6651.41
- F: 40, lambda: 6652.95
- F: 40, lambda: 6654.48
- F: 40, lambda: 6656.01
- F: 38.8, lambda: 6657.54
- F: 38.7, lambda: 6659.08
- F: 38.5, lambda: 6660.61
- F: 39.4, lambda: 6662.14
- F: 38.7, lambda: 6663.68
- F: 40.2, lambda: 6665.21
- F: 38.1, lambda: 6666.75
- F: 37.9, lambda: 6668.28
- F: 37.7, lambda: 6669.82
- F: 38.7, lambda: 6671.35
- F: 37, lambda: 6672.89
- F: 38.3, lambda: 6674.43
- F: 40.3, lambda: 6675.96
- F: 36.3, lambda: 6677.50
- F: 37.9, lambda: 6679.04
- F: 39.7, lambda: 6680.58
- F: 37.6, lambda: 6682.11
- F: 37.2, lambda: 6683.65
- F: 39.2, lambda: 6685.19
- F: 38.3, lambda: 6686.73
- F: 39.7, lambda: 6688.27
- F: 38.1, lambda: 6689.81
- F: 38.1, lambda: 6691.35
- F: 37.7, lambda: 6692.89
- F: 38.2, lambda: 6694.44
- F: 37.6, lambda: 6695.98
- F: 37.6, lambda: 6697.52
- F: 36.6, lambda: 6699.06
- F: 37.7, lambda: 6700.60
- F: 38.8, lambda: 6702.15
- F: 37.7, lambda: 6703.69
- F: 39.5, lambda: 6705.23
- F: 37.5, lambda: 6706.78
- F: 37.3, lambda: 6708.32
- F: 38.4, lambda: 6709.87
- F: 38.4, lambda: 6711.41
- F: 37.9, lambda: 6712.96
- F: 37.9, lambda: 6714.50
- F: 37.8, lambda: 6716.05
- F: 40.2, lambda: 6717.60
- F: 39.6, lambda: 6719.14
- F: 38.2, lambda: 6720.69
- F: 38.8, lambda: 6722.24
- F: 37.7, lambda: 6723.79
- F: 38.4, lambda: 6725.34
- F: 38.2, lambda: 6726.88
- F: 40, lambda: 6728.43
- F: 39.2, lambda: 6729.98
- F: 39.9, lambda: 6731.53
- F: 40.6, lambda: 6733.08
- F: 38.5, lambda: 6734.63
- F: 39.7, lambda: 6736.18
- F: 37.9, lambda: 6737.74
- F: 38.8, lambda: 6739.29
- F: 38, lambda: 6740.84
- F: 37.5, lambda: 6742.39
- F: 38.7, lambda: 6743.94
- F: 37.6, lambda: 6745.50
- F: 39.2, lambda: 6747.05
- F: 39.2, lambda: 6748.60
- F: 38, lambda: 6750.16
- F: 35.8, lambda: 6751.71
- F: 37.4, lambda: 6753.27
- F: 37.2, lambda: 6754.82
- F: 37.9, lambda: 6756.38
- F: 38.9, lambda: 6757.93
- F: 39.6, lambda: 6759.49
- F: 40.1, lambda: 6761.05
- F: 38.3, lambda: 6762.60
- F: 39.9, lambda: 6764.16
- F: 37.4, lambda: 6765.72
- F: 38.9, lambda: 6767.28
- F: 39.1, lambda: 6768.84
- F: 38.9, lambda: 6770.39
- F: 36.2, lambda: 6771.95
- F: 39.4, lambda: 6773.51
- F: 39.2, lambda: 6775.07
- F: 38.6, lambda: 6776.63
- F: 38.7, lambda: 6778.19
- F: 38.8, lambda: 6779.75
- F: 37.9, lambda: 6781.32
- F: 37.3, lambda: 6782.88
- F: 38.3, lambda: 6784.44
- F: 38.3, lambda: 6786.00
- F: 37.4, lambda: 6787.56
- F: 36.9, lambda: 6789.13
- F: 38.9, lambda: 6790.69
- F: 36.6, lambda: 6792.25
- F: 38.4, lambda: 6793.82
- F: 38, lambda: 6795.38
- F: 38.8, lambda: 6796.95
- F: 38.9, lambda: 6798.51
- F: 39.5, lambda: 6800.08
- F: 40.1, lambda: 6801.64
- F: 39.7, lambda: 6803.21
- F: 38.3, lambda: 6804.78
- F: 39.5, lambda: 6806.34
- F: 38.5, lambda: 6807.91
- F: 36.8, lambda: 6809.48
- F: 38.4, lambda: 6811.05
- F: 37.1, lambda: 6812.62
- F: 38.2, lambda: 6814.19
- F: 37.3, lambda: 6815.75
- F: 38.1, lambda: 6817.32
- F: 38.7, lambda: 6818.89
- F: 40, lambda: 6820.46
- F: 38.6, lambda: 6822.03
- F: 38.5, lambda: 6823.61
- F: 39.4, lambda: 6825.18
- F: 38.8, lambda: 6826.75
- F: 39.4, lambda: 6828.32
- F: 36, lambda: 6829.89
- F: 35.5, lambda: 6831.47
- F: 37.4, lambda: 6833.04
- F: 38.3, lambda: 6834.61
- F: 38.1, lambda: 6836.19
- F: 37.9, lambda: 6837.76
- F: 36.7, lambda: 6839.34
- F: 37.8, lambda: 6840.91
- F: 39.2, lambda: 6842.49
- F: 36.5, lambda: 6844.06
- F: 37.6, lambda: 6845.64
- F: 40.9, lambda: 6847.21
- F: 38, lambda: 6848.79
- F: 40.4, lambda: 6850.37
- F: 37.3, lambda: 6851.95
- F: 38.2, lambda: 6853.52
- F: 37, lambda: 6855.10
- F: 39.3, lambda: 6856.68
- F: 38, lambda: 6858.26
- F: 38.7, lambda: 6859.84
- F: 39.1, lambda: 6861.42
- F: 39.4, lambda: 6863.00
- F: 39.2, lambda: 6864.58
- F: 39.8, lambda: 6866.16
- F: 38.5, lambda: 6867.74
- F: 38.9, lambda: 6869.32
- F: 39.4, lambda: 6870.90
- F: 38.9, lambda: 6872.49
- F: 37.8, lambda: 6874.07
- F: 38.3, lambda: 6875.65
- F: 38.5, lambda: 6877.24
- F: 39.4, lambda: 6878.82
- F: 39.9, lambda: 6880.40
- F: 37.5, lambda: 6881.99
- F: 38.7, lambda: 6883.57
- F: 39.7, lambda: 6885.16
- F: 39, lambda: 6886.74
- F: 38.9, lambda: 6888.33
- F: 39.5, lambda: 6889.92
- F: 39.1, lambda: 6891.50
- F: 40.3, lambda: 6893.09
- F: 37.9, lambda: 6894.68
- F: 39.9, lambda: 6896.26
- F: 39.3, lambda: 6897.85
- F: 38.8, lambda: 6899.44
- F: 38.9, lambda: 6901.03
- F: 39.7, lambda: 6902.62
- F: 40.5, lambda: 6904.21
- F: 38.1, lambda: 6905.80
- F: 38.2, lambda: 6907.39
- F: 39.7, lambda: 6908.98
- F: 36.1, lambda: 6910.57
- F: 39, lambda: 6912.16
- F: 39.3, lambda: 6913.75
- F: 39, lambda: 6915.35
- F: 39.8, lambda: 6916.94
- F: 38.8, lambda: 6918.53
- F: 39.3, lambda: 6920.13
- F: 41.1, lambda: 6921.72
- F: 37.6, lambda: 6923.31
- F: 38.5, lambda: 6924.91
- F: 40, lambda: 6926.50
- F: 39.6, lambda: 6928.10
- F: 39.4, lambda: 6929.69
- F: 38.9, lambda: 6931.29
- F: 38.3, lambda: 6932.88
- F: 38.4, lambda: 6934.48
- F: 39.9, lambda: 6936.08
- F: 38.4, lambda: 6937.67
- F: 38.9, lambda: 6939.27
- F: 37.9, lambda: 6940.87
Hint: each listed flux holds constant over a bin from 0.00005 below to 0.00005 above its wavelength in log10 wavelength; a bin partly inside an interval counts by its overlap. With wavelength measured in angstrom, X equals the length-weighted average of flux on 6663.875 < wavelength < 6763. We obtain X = 38.4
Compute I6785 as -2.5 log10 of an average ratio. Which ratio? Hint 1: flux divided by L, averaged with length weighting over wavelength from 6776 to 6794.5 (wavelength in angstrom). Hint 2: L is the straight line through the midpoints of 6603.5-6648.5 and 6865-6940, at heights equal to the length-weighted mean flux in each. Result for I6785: 0.035 mag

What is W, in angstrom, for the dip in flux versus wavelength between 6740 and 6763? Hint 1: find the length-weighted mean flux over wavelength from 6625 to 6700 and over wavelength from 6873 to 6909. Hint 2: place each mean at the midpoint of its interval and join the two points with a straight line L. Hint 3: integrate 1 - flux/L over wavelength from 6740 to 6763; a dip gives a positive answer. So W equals 0.4 angstrom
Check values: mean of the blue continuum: 38.7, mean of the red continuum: 39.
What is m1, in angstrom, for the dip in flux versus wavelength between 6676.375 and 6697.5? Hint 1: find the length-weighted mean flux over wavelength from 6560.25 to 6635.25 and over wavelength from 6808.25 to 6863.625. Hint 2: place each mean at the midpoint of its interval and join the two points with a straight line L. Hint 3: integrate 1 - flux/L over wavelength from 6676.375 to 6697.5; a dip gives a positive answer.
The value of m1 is 0.4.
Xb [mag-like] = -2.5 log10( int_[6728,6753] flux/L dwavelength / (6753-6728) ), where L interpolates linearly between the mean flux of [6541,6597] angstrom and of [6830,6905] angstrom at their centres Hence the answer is 0.01 mag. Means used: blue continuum 39.4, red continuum 38.6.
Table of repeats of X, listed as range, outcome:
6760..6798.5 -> 38.4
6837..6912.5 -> 38.7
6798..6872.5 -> 38.4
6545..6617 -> 39.3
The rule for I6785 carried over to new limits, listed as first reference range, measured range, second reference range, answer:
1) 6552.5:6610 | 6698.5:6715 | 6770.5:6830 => 0.02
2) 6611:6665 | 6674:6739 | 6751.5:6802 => 0.01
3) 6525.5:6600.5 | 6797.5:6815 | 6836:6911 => 0.01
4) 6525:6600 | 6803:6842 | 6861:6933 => 0.03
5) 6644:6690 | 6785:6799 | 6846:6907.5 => 0.02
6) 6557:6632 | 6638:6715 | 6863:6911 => 0.02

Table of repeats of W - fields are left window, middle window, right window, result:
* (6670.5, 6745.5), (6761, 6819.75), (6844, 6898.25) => 0.4 angstrom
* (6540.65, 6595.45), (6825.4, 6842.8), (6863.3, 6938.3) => 0.6 angstrom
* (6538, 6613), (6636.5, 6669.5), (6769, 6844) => 0.0 angstrom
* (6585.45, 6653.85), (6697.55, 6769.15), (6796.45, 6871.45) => 0.9 angstrom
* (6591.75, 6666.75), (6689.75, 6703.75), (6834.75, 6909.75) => 0.5 angstrom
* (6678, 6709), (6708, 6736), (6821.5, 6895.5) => -0.4 angstrom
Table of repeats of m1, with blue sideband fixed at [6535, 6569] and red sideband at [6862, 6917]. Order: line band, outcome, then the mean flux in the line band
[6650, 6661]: 0.1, 39.1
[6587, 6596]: 0.0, 39.6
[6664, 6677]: 0.3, 38.5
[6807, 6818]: 0.4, 37.8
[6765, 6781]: 0.3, 38.5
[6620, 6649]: 0.0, 39.4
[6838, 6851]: 0.2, 38.3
